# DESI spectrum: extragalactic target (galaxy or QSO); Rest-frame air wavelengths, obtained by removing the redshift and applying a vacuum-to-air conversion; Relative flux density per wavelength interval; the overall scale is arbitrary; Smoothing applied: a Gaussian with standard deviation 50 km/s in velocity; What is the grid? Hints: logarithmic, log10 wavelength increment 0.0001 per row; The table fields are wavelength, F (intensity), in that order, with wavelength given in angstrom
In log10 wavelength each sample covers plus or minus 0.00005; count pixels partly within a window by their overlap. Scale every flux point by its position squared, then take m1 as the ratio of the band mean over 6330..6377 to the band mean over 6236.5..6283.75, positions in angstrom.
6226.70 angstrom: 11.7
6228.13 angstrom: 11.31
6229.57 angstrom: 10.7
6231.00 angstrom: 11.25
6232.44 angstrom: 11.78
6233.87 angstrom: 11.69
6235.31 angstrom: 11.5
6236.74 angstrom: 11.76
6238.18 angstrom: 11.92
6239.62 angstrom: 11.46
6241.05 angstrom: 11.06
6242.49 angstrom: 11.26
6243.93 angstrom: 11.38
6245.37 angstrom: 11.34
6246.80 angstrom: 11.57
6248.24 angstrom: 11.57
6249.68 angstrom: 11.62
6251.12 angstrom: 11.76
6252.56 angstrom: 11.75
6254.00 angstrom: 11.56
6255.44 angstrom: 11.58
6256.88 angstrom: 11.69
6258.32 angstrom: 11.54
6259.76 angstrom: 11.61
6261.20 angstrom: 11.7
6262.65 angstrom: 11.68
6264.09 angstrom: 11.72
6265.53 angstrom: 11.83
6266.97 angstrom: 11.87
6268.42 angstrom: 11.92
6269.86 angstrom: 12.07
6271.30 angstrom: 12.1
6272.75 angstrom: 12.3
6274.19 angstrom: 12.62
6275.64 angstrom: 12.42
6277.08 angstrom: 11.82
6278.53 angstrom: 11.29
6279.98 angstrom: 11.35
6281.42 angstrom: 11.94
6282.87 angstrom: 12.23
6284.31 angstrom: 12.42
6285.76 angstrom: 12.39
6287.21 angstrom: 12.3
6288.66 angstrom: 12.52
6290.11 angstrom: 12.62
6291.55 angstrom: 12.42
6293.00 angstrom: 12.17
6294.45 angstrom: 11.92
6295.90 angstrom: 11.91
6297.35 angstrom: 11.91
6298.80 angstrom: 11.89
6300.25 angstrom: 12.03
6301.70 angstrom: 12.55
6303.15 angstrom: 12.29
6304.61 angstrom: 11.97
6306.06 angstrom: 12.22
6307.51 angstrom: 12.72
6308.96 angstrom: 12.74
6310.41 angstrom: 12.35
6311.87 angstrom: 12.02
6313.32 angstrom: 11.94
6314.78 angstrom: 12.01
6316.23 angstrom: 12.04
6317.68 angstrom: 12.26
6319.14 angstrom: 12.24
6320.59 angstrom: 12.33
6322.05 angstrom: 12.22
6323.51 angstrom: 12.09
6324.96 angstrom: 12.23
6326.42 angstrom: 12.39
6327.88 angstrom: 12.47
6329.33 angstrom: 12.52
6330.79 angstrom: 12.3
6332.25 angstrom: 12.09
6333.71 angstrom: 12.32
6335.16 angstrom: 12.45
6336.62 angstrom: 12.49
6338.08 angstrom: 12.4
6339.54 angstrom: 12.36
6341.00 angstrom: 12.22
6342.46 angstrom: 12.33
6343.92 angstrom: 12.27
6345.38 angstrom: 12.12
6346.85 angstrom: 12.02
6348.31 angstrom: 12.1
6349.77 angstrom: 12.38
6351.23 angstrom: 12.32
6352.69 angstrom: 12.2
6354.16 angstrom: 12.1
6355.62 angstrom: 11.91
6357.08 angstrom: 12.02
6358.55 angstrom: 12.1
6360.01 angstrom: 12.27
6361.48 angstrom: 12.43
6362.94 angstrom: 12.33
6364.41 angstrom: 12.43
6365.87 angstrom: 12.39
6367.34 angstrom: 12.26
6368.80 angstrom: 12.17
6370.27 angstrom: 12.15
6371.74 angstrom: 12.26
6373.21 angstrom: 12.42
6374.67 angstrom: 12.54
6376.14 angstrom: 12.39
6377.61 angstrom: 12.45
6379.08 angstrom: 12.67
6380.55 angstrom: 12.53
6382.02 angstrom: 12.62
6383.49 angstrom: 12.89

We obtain 1.1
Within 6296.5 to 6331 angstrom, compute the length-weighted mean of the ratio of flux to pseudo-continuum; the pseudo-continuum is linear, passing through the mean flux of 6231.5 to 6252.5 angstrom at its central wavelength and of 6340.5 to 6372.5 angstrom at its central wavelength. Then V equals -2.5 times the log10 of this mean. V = -0.02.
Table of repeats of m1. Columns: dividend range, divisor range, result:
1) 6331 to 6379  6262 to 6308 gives 1.04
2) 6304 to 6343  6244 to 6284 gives 1.06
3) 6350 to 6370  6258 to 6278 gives 1.05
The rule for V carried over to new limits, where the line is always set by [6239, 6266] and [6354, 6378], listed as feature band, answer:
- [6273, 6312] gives -0.03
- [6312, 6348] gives -0.02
